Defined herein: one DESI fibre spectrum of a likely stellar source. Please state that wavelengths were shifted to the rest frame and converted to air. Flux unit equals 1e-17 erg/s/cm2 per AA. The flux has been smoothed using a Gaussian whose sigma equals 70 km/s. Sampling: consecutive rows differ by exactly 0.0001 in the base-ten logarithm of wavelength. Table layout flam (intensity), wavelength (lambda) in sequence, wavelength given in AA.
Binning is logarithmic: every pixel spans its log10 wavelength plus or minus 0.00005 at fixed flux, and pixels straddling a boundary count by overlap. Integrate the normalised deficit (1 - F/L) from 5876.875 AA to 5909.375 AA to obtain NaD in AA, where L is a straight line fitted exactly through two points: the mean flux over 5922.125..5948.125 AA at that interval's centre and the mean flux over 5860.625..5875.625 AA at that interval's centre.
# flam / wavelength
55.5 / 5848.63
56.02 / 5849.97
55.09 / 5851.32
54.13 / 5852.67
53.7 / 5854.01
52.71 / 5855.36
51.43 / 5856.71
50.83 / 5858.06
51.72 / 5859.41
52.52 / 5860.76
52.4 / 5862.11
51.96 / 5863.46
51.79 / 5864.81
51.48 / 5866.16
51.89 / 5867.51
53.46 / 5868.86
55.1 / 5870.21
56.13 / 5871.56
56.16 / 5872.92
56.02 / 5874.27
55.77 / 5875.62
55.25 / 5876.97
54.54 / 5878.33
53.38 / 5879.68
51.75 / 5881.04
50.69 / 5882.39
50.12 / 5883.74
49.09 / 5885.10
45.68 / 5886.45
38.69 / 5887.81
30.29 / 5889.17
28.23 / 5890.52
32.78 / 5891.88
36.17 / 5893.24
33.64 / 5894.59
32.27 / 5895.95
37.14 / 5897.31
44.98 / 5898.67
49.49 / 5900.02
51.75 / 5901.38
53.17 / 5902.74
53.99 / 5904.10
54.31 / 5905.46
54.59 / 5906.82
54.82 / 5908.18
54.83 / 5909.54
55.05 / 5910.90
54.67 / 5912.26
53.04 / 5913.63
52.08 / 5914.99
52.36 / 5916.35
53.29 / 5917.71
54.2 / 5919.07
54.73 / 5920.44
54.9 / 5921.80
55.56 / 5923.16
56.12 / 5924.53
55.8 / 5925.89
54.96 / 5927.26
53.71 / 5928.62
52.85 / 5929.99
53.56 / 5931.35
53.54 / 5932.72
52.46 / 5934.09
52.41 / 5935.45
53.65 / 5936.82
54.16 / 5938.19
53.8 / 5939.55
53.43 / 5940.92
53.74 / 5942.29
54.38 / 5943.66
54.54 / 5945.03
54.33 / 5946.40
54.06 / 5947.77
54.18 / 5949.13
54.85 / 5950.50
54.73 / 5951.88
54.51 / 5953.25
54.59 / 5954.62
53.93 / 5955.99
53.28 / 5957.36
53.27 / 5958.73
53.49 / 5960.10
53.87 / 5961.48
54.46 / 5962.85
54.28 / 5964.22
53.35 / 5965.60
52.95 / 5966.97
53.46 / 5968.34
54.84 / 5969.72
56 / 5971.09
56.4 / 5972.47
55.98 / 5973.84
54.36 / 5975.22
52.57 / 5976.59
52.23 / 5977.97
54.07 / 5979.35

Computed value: 4.9 AA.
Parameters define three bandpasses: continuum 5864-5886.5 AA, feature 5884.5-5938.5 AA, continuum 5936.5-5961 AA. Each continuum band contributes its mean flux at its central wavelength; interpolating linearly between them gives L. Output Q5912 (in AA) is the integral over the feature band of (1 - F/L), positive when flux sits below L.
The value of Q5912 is 4.40 AA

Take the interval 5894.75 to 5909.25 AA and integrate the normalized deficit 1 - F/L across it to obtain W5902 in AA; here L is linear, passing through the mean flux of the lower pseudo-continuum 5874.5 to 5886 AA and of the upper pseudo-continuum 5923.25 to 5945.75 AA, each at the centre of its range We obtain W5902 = 1.3 AA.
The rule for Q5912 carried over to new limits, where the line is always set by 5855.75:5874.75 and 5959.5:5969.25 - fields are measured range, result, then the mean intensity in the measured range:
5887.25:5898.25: 4.00 AA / 33.9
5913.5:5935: -0.22 AA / 54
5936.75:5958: -0.23 AA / 54.2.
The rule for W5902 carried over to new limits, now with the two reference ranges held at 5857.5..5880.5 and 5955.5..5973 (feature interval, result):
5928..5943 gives 0.2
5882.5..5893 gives 2.7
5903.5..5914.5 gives -0.1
